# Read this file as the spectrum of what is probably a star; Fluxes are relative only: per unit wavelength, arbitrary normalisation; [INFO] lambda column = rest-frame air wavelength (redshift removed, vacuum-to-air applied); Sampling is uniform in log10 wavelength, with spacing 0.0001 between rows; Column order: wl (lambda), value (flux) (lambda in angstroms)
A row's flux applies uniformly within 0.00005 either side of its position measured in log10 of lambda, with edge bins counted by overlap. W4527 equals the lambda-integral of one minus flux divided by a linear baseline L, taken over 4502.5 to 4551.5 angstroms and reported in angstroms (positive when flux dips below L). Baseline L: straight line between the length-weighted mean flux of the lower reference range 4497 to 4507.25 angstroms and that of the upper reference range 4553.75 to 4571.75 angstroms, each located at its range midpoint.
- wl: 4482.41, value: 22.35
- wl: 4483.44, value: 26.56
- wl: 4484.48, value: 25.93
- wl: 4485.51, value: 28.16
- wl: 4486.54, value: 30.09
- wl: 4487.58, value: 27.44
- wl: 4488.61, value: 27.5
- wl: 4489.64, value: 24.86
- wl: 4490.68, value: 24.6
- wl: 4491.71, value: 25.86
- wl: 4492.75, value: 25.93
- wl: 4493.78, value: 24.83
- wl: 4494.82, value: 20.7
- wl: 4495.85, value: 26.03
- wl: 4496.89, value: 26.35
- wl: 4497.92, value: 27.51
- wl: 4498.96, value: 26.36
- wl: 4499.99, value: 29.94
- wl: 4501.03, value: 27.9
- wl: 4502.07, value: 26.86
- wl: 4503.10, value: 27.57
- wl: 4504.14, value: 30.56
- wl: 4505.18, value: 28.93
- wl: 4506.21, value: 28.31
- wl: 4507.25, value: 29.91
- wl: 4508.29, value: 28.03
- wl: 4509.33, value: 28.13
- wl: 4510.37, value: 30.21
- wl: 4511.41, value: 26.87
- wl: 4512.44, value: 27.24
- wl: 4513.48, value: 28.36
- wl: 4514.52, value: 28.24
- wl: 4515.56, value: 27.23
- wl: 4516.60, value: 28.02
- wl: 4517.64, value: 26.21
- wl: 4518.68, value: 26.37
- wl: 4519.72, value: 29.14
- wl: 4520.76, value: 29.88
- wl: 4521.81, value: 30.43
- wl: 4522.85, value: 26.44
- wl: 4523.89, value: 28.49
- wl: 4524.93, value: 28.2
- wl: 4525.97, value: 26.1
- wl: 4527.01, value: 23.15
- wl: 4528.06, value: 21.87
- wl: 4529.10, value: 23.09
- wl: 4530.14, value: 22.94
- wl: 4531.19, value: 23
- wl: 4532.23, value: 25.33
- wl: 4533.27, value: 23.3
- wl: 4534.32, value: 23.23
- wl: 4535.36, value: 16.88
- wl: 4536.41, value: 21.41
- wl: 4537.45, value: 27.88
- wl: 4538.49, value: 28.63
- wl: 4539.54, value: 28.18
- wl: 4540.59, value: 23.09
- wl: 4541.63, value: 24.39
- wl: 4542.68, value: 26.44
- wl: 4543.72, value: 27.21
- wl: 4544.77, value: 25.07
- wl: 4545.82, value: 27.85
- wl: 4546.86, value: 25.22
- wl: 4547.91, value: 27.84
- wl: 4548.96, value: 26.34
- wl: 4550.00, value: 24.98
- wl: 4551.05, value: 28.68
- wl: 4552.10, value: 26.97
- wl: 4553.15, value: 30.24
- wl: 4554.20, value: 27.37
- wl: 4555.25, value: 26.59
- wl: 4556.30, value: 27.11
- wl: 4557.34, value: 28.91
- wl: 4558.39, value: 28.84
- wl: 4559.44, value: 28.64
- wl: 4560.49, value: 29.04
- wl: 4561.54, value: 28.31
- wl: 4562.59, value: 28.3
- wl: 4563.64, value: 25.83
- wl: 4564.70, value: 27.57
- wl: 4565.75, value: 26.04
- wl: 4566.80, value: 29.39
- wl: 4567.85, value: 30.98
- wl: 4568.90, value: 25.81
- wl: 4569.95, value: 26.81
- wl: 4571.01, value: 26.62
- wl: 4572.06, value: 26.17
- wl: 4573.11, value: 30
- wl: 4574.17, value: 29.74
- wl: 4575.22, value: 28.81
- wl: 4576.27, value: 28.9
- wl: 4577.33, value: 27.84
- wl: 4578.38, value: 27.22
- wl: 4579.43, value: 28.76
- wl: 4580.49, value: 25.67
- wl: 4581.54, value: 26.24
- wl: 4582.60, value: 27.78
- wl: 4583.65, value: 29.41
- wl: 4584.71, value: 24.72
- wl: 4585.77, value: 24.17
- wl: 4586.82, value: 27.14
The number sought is 2.74 angstroms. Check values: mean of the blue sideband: 28.2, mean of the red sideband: 27.8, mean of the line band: 26.5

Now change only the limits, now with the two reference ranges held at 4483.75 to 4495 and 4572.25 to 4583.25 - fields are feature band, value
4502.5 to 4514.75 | -0.91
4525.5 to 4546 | 2.08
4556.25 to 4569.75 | -0.16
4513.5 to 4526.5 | -0.54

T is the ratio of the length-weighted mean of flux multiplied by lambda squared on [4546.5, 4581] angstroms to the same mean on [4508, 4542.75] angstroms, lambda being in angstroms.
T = 1.08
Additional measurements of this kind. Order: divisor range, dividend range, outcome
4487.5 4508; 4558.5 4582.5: 1.07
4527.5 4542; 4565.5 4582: 1.19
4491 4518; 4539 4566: 1.01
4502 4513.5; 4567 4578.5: 1.02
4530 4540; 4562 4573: 1.16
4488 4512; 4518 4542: 0.94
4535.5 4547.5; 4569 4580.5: 1.10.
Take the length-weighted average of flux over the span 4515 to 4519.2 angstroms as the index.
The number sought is 27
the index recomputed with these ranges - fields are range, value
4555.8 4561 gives 28.6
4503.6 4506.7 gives 29.3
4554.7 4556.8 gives 26.8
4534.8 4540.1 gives 24.6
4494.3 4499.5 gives 25.4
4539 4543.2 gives 25.5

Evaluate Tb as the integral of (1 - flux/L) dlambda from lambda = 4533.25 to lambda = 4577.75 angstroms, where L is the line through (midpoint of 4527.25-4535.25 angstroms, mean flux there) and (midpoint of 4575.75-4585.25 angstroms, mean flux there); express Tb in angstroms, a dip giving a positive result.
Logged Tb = -3.3 angstroms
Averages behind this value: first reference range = 22.9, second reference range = 27.4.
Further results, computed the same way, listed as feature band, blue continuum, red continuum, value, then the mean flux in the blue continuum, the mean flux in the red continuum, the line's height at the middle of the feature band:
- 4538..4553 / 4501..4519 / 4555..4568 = 0.80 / 28.1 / 28.1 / 28.1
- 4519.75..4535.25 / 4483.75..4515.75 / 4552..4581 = 1.29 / 27.3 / 28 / 27.6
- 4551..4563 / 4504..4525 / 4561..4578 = -0.09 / 28.3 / 27.9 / 28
